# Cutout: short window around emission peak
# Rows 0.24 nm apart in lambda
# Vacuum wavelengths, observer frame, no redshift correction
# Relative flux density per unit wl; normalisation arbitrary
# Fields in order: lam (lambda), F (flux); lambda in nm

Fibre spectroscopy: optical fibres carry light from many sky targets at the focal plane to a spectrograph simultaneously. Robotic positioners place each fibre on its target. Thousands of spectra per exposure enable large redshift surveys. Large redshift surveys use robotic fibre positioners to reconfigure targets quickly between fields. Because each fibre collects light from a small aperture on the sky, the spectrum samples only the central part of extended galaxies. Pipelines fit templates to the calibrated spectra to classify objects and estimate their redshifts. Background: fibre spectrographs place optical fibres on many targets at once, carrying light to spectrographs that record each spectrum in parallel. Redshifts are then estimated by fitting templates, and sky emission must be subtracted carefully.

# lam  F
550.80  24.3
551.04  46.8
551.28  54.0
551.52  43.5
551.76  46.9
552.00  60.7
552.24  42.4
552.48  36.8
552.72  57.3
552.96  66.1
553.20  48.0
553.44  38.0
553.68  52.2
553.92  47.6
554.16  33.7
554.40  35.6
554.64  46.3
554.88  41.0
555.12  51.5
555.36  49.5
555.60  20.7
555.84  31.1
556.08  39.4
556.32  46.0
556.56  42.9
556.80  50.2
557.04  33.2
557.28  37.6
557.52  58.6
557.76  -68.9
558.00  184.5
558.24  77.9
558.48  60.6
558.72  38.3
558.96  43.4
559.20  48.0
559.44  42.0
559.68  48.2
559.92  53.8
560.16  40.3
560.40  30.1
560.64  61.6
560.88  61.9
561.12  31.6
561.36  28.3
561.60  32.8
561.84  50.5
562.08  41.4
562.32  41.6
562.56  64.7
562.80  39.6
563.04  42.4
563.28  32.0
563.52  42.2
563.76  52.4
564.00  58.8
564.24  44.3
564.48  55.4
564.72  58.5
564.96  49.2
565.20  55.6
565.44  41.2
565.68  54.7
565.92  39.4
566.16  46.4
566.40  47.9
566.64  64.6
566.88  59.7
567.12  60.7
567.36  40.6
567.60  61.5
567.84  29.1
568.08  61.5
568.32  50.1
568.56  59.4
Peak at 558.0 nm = [O III] 5007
